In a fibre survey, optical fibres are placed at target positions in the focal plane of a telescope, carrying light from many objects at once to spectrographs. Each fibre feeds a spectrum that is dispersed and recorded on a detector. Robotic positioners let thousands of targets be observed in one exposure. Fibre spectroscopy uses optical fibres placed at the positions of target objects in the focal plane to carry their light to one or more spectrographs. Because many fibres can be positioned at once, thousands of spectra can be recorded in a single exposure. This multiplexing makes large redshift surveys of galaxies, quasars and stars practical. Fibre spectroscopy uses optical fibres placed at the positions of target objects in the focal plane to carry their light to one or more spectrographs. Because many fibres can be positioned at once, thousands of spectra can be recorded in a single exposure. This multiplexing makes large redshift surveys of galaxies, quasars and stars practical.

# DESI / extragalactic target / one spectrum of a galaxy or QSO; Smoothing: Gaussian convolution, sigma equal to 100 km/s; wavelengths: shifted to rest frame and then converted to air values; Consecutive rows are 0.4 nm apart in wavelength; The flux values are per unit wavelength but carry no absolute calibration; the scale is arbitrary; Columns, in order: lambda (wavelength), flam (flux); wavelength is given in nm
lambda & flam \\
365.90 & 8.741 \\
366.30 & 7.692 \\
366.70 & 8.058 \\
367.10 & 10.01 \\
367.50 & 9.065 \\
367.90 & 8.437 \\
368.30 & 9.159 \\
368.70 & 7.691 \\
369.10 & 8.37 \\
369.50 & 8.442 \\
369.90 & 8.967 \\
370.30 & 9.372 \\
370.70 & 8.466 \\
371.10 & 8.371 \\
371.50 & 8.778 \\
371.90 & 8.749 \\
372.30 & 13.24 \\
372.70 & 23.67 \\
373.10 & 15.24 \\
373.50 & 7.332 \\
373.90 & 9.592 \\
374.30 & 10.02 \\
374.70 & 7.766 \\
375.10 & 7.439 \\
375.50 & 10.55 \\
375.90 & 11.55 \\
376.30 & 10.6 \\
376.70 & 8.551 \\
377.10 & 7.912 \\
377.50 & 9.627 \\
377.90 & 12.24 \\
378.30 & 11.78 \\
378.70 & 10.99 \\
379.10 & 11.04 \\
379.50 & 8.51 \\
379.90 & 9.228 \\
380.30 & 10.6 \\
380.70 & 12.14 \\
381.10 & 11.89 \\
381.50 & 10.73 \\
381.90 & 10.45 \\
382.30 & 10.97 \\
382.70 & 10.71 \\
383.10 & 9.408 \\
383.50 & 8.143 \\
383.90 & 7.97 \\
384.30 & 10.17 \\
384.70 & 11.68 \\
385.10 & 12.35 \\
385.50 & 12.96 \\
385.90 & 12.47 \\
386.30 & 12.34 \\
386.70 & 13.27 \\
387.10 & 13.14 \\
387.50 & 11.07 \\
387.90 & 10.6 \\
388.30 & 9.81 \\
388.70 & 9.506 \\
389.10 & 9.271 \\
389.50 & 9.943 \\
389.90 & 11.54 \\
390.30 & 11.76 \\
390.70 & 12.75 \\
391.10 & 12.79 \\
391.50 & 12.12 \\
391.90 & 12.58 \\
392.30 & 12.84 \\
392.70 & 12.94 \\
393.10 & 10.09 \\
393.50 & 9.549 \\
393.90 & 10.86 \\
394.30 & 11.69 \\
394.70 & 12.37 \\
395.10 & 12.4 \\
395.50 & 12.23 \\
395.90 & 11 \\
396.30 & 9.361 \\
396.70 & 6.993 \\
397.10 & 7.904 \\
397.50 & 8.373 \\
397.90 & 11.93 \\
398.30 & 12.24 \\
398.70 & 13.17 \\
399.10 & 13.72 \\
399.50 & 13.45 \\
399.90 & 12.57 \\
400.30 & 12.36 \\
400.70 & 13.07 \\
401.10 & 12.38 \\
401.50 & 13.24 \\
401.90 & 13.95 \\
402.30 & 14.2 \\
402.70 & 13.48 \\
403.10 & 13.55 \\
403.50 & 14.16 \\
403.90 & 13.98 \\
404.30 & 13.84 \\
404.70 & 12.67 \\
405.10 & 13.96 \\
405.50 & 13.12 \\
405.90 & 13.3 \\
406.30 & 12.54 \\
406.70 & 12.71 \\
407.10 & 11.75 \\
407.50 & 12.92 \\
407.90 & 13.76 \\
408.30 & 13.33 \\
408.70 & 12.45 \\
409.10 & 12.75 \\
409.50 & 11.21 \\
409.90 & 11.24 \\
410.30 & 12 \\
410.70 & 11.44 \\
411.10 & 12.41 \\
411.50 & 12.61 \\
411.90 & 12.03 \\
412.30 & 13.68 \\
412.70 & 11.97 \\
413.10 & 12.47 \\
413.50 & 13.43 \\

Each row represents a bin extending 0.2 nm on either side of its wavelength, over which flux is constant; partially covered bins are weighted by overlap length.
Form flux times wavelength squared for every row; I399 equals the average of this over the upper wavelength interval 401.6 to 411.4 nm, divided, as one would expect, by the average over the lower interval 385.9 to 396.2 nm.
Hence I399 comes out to 1.21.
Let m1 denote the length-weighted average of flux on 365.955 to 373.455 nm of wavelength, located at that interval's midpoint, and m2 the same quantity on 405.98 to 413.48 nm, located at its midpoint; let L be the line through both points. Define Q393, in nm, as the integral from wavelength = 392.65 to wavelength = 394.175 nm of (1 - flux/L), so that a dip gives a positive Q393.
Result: 0.101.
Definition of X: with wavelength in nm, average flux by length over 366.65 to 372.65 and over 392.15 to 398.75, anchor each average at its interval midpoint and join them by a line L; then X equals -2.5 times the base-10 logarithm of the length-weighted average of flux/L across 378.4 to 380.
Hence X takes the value -0.02 mag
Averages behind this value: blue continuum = 9.4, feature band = 10.1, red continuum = 10.9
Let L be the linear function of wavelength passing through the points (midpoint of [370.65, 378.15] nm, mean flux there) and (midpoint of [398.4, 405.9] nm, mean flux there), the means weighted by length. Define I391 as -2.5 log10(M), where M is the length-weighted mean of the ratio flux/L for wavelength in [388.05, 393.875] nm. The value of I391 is 0.09 mag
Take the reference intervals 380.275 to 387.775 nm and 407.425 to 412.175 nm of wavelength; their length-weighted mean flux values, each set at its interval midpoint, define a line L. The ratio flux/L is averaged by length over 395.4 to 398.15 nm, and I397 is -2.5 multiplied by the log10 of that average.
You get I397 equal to 0.216 mag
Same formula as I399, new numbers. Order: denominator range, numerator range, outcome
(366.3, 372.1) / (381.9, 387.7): 1.40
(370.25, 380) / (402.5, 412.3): 1.45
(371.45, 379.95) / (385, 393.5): 1.17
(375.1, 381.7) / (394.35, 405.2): 1.32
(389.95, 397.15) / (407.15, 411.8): 1.18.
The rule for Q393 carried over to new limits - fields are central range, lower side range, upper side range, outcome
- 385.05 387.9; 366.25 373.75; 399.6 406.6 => -0.18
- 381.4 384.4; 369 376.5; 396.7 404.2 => 0.37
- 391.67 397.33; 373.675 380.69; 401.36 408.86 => 0.52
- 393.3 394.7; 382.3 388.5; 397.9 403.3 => 0.15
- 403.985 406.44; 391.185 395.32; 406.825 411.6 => -0.22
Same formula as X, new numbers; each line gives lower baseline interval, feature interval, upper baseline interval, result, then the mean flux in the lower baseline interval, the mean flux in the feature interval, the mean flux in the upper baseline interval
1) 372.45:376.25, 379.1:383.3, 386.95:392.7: 0.09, 11.5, 10.5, 11.4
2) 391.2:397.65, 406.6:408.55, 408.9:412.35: -0.09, 10.9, 12.9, 12.1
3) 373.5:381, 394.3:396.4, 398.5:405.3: 0.08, 9.96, 11.6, 13.4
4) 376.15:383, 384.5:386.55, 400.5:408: -0.12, 10.5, 12.4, 13.3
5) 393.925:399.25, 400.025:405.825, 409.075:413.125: -0.17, 11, 13.4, 12.1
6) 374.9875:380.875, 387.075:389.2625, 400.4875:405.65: 0.12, 10.2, 10.4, 13.5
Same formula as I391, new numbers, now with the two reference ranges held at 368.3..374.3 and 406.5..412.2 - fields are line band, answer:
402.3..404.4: -0.15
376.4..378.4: 0.08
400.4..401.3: -0.07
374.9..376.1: 0.08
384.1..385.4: -0.04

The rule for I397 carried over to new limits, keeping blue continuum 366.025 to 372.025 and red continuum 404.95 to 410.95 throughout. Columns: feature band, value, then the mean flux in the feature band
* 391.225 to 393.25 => -0.11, 12.2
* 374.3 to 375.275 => 0.14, 8.1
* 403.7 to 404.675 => -0.13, 13.7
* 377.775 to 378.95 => -0.21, 11.6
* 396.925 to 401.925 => -0.04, 12.1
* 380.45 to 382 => -0.15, 11.3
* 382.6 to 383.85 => 0.10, 9.14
